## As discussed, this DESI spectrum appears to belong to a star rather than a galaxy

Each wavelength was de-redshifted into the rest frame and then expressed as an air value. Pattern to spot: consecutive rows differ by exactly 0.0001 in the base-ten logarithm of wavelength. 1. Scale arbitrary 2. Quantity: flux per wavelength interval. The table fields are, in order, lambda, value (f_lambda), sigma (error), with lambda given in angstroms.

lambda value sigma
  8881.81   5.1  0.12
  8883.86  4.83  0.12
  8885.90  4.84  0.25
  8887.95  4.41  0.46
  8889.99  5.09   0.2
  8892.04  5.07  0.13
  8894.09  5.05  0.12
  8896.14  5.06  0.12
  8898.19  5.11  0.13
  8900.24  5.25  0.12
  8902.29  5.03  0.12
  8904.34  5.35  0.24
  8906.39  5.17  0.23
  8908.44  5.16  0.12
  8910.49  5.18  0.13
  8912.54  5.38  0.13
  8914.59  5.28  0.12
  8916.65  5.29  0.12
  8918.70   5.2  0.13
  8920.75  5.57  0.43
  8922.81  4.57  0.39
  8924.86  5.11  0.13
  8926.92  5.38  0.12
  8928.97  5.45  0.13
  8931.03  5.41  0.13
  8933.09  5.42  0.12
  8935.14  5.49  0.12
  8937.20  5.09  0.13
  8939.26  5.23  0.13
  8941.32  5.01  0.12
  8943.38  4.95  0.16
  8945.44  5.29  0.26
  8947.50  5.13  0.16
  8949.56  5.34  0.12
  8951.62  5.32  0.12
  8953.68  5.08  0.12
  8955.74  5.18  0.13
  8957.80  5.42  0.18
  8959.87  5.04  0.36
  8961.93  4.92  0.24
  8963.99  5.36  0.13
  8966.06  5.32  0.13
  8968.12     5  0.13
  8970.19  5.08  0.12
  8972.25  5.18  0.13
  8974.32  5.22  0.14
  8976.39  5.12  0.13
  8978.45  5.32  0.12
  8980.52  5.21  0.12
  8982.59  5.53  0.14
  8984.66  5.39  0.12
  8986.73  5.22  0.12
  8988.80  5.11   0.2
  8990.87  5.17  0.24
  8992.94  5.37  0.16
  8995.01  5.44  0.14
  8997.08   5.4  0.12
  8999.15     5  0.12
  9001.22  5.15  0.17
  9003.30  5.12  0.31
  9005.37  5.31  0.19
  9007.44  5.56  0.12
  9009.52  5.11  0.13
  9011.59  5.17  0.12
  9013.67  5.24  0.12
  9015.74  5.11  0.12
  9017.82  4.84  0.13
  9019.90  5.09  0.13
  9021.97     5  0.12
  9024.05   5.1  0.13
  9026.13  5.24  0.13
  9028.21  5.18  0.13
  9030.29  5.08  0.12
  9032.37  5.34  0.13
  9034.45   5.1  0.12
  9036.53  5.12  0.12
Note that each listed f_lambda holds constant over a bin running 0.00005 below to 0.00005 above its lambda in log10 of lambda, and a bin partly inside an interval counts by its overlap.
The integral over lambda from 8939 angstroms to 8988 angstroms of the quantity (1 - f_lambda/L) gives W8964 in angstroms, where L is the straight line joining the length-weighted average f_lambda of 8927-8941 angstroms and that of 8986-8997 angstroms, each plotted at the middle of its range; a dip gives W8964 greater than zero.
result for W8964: 0.9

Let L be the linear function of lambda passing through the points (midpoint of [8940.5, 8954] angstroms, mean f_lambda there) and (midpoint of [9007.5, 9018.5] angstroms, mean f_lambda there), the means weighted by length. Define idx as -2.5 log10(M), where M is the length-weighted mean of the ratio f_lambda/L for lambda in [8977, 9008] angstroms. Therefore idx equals -0.03 mag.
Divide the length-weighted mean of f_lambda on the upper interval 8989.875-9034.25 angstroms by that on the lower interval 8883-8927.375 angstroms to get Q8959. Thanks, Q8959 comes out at 1.02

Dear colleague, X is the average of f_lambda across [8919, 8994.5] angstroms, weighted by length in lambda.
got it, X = 5.22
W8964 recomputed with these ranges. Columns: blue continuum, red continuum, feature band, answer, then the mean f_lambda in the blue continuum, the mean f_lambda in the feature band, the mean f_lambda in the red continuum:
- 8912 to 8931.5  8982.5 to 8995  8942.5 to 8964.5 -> 0.38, 5.26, 5.18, 5.29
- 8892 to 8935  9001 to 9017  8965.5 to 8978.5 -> 0.15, 5.22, 5.16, 5.22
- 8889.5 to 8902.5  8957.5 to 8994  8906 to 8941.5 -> -0.79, 5.09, 5.25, 5.22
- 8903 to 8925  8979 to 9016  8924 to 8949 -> -0.13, 5.21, 5.25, 5.26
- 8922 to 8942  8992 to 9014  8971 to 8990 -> -0.01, 5.23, 5.25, 5.26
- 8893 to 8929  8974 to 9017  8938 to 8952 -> 0.11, 5.19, 5.17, 5.25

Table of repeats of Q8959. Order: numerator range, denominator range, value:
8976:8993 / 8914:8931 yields 1.01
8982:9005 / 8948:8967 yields 1.01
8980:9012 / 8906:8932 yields 1.00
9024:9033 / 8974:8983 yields 0.98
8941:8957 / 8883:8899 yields 1.05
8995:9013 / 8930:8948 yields 1.00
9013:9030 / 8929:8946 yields 0.97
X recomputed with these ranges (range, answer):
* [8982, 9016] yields 5.26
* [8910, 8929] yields 5.23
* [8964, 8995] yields 5.24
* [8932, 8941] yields 5.28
